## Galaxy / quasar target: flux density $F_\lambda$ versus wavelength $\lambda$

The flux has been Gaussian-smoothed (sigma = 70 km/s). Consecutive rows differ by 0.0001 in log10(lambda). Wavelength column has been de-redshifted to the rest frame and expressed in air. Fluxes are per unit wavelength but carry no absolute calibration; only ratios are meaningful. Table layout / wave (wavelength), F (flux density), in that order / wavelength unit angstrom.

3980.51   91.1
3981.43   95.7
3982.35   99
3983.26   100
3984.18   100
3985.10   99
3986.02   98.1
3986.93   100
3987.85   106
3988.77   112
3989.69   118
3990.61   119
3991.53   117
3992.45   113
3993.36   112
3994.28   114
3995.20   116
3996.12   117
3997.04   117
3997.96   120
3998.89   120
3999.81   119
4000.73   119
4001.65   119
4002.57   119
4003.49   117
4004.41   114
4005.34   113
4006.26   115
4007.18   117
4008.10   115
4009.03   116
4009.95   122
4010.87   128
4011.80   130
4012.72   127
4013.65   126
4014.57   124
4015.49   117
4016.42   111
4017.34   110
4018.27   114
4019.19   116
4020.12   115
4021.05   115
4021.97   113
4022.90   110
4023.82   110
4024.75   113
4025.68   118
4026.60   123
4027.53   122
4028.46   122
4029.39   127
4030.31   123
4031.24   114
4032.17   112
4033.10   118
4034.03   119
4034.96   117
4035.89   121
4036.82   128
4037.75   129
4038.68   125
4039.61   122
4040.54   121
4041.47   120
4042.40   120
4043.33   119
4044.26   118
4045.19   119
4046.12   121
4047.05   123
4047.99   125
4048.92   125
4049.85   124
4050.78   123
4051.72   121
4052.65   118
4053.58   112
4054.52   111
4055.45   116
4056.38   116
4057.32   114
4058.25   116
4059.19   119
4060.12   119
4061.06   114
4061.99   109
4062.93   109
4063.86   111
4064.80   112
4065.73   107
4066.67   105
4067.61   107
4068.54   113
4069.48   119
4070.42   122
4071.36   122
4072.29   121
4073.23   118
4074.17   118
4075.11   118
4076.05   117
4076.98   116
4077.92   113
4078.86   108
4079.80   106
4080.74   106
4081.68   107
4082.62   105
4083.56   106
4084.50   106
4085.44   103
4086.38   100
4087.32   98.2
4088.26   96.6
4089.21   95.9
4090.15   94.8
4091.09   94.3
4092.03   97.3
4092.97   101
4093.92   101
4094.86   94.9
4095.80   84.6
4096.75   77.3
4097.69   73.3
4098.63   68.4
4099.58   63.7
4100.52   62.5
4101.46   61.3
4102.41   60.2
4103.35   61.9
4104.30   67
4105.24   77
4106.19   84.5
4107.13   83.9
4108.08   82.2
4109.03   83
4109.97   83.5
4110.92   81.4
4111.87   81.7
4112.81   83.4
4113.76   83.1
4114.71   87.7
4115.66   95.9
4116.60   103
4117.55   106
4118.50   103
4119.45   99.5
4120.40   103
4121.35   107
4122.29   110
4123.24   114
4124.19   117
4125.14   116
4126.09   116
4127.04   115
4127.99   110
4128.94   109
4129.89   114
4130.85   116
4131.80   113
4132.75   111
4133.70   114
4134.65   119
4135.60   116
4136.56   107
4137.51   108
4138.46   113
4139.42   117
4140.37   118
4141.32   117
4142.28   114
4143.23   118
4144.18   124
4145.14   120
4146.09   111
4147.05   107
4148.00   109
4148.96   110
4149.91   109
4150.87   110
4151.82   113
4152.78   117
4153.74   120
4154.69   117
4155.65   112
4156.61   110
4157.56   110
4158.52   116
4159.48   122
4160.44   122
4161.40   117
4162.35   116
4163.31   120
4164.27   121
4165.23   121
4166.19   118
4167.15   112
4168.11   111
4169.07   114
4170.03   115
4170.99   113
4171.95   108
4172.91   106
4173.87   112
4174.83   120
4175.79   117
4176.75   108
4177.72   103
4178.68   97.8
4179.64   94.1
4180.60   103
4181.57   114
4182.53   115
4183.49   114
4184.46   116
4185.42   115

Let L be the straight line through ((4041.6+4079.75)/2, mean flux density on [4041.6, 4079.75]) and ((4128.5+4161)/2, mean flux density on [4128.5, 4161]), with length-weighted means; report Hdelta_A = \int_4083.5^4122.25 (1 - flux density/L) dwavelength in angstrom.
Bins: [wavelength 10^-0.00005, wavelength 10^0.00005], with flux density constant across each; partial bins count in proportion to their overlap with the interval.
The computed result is 9.2 angstrom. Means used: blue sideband 116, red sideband 114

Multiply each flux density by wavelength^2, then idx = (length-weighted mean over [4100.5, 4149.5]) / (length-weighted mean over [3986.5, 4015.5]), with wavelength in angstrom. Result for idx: 0.92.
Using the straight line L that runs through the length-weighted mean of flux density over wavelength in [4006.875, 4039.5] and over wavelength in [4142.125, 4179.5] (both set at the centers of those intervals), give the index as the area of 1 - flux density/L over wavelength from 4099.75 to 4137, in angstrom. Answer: 6.2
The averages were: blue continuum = 119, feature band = 96.1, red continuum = 114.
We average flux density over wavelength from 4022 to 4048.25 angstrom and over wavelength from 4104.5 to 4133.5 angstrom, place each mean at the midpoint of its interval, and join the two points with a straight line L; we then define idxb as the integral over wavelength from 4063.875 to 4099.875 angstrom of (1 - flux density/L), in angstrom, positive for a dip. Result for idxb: 1.79 angstrom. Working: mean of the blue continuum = 120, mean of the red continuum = 99.5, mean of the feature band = 103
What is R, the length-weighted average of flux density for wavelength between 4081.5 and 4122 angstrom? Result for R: 88.6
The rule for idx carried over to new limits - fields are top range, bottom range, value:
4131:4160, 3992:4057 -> 1.02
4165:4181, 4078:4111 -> 1.30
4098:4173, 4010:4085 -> 0.93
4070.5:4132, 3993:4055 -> 0.85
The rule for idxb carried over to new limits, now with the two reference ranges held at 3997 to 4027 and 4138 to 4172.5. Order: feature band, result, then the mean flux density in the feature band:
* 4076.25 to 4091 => 1.55 angstrom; 104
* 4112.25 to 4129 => 1.67 angstrom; 104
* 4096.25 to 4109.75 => 5.11 angstrom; 72.1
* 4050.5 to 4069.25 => 0.51 angstrom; 114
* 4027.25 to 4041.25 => -0.49 angstrom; 121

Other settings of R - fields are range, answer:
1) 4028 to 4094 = 114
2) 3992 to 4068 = 118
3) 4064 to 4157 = 103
